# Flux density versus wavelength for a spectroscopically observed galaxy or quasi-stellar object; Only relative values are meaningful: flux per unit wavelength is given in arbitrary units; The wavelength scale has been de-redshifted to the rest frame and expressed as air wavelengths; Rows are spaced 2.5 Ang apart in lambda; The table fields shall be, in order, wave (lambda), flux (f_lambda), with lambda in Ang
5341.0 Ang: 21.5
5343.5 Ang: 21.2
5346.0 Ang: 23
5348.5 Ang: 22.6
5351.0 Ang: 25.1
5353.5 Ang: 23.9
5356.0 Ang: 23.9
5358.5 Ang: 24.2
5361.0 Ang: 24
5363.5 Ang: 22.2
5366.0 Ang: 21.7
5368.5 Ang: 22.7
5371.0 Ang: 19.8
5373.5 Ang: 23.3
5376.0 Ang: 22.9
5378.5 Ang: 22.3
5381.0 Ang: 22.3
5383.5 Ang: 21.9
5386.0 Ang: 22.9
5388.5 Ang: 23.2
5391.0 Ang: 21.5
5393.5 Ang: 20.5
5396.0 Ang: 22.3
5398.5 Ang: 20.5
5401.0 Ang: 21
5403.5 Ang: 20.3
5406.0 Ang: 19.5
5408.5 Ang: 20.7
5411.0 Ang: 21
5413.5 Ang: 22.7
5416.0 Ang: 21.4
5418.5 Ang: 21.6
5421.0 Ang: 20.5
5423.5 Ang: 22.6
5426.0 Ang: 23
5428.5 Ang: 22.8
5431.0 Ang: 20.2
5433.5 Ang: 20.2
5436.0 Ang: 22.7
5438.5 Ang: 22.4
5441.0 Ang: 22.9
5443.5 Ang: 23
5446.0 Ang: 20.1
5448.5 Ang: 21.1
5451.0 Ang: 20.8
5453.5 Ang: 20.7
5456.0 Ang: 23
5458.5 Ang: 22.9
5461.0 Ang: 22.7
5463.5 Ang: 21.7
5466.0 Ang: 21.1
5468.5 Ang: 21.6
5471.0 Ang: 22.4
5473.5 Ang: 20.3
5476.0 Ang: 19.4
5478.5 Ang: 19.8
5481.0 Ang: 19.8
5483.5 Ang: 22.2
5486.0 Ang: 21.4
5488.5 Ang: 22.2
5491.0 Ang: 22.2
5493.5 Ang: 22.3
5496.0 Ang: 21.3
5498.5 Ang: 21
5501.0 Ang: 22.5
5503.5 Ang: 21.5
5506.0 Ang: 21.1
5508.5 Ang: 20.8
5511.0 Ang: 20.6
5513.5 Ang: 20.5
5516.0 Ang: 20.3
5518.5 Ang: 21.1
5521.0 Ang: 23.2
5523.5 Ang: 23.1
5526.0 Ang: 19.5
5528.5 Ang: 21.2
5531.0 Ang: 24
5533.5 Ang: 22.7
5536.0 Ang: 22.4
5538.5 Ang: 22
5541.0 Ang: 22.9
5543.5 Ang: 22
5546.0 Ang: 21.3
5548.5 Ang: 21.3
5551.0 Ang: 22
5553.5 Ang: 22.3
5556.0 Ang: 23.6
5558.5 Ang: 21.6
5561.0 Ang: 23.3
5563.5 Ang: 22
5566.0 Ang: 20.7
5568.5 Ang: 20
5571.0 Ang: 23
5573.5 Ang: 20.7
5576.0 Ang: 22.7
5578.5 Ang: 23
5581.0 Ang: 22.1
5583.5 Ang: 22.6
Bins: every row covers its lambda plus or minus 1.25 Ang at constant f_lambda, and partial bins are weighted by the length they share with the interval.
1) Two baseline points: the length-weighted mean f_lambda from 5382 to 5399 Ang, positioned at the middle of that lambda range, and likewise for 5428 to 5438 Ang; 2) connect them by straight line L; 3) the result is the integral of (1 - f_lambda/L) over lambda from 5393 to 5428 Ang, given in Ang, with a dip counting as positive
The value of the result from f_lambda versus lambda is 0.6 Ang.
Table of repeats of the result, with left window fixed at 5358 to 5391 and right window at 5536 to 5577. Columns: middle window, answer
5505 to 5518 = 0.84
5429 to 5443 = 0.32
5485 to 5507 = 0.41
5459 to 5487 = 1.31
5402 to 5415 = 0.89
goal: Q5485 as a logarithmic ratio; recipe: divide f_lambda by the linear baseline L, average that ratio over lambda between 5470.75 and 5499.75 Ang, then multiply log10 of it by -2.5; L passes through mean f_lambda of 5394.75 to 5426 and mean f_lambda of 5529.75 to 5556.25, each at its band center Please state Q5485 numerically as 0.04 mag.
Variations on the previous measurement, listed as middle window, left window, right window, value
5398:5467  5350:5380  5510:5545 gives 0.05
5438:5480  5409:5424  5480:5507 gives 0.00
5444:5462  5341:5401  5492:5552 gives 0.02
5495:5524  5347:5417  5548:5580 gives 0.03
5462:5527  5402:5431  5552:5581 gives 0.02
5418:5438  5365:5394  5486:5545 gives 0.01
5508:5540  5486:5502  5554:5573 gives 0.01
